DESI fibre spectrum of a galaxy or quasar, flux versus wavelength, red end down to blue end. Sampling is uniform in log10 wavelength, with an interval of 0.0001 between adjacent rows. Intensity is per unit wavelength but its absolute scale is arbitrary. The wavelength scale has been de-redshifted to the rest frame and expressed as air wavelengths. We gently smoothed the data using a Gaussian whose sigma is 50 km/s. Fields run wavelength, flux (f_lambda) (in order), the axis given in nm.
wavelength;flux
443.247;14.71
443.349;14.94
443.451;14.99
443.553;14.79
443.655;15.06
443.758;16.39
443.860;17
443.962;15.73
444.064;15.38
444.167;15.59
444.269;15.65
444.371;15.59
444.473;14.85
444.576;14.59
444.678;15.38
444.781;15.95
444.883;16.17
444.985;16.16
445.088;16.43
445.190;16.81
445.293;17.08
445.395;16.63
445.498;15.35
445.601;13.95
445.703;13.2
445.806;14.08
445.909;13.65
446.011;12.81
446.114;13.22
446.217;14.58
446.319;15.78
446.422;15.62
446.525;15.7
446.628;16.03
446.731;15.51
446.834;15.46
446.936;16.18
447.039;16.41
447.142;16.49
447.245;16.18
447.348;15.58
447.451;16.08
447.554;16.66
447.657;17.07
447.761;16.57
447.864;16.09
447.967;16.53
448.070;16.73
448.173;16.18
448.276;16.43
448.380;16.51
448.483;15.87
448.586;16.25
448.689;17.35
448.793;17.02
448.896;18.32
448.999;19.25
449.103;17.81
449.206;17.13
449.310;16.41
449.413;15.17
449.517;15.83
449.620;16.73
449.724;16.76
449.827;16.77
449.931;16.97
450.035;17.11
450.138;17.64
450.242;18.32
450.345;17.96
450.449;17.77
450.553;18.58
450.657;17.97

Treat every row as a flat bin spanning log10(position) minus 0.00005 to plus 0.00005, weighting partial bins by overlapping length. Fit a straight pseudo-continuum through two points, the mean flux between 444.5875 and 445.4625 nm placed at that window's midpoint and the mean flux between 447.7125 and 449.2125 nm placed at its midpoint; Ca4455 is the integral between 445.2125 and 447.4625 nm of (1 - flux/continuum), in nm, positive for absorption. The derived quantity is 0.17 nm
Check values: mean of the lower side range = 16.2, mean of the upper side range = 16.9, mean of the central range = 15.3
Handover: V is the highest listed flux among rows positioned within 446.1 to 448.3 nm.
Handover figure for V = 17.07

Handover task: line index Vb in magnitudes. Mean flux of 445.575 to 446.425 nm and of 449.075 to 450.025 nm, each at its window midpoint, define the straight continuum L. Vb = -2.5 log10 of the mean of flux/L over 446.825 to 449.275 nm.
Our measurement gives -0.08 mag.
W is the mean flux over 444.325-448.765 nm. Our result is 15.7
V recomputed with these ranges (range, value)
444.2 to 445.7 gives 17.08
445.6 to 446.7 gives 16.03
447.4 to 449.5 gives 19.25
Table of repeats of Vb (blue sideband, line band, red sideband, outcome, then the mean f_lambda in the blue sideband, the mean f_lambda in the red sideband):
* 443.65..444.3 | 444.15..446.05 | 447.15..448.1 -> 0.052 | 15.9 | 16.4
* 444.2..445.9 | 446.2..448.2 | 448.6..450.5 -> 0.013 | 15.4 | 17.2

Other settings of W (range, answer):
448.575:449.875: 17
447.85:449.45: 16.9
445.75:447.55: 15.3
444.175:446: 15.3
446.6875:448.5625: 16.3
